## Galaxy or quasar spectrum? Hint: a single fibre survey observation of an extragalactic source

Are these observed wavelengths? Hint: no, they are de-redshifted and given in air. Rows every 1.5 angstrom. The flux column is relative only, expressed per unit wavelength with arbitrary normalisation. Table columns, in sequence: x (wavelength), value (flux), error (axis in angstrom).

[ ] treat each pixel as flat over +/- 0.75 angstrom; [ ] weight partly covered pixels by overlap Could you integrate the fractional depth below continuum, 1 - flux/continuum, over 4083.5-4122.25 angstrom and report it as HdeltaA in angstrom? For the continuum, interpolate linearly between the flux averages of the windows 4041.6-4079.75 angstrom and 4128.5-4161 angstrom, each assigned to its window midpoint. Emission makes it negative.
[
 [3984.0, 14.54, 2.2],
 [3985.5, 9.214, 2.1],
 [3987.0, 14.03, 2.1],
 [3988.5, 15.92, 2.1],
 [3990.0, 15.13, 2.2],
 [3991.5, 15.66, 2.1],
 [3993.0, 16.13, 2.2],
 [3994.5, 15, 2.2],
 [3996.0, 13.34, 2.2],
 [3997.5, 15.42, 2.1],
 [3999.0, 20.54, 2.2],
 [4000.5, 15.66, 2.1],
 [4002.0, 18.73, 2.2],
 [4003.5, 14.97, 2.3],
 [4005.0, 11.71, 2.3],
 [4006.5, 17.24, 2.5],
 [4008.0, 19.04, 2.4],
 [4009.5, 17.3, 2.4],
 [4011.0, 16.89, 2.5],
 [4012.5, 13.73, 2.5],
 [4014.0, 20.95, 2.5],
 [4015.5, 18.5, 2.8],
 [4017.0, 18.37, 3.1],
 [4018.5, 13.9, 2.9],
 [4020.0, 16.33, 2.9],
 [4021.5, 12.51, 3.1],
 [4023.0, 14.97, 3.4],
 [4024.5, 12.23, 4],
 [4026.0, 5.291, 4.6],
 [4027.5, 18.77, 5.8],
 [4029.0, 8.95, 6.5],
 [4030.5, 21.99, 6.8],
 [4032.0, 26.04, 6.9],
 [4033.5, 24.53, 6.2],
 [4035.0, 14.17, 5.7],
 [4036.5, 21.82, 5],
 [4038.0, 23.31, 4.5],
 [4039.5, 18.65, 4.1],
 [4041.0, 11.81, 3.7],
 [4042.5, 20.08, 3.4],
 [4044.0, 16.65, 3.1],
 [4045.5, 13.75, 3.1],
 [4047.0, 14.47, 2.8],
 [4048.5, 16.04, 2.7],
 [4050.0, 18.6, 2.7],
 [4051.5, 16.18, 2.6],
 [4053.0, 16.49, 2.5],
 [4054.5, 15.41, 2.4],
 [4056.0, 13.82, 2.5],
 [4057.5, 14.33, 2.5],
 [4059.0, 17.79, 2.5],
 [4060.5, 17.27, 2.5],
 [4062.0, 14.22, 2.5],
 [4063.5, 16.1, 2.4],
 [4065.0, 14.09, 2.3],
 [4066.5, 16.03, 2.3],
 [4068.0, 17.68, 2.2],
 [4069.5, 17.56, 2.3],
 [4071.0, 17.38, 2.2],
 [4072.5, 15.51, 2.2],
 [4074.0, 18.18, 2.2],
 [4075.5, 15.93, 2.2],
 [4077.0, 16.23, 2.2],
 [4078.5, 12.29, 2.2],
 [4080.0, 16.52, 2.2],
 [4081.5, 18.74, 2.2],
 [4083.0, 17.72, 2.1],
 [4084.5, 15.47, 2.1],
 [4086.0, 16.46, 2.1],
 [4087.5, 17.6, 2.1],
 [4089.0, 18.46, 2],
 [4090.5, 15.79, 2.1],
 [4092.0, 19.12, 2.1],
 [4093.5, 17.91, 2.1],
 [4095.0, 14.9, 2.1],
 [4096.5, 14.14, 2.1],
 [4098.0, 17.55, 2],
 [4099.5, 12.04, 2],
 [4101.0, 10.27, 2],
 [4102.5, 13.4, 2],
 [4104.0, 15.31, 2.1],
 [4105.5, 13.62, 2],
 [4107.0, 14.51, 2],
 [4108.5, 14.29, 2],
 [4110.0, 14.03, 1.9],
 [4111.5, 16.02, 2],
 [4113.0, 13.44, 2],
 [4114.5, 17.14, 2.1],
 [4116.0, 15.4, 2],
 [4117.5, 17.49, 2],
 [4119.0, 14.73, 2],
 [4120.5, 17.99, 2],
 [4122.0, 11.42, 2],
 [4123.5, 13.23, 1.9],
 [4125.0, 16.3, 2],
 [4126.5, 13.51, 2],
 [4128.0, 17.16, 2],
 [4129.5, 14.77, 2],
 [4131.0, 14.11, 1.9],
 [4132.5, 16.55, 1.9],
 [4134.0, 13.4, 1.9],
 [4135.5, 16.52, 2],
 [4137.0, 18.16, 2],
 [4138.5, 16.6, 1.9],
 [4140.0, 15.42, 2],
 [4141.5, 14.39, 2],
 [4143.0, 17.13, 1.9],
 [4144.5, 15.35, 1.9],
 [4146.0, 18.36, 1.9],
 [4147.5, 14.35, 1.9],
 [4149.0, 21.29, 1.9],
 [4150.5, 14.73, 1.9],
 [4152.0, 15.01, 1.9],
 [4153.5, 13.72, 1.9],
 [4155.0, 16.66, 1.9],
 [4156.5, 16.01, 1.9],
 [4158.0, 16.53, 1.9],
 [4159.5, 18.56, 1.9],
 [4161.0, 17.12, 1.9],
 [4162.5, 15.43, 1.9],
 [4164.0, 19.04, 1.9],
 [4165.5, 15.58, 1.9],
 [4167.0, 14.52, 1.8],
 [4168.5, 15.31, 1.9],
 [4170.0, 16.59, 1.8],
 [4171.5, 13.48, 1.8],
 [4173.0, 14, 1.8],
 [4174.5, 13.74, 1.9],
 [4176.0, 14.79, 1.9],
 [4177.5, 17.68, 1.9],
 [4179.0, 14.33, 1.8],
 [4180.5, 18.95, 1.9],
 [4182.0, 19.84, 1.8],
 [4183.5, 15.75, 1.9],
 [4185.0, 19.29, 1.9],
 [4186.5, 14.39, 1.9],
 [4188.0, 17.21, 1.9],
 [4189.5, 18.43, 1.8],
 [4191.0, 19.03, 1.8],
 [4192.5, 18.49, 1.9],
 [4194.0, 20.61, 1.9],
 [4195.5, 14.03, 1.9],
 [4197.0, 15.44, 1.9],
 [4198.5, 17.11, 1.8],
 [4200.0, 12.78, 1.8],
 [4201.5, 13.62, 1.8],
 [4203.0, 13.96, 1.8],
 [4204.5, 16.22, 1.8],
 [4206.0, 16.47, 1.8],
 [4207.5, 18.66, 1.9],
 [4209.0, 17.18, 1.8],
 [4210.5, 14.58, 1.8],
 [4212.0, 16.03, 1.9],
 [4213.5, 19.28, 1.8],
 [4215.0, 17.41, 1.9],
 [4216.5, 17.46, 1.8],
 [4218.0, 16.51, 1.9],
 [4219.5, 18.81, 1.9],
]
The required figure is 1.7 angstrom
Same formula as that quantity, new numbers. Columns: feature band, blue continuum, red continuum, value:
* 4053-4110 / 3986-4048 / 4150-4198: 2.3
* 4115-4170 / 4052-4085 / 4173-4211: 1.5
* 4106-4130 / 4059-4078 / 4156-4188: 1.8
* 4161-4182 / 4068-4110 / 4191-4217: 0.6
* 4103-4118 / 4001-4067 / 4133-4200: 1.2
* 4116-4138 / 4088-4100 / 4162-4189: 1.2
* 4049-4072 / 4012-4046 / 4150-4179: 0.6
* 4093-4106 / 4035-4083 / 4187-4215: 1.8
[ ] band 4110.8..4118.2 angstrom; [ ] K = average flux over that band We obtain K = 15.9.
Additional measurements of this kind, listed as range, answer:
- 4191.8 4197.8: 17.1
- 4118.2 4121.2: 16.4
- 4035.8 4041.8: 18.9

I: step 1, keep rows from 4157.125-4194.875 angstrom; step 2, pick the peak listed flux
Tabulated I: 20.61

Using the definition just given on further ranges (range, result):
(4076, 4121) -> 19.12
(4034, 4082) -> 23.31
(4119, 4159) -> 21.29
